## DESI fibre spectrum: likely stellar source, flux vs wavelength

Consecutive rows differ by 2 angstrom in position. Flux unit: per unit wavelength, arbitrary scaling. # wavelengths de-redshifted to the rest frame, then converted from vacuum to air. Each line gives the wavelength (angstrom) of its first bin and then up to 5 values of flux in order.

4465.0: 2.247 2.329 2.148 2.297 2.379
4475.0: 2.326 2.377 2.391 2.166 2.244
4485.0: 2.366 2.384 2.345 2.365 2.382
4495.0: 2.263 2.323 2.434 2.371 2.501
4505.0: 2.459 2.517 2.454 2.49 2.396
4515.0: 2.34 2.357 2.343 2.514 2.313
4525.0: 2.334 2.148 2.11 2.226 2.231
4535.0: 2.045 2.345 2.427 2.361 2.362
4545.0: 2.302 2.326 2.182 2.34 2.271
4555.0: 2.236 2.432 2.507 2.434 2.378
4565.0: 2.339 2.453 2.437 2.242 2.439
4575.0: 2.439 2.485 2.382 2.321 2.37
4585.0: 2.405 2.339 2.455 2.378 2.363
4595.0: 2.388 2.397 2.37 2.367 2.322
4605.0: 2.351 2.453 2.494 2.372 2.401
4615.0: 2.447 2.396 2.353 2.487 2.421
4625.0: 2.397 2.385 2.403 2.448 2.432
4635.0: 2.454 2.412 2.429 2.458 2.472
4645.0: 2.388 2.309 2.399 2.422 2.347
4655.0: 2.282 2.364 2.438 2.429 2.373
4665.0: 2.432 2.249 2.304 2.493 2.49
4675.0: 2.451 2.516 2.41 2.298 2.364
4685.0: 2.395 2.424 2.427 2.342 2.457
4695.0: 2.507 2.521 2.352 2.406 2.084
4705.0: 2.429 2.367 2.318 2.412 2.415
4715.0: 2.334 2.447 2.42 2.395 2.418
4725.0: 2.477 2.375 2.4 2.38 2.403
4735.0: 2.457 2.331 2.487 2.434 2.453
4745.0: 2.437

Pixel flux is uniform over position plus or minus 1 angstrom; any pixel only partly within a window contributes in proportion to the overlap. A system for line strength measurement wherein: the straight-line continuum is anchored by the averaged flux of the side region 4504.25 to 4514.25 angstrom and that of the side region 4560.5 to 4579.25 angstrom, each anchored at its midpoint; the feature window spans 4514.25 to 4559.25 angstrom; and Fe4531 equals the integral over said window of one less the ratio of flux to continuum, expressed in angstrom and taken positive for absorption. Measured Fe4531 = 2.4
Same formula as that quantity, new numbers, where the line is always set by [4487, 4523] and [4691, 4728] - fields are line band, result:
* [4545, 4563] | 0.4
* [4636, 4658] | 0.1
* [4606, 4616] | -0.2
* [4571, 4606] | 0.2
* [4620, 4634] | -0.2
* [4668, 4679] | -0.2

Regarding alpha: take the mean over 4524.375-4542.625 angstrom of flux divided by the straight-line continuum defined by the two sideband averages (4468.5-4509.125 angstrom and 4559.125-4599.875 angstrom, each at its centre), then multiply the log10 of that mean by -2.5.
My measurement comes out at 0.06 mag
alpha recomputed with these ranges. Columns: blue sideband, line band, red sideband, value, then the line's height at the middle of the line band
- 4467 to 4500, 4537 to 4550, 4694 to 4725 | 0.01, 2.34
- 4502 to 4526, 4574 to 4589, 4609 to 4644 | 0.01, 2.42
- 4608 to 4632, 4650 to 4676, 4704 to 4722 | 0.01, 2.41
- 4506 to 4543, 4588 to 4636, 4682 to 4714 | -0.02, 2.36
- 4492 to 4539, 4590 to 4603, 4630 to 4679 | 0.00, 2.38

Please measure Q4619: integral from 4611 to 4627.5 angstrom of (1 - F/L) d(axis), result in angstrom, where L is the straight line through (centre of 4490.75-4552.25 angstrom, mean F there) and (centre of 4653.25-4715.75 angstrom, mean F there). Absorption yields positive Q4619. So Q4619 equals -0.3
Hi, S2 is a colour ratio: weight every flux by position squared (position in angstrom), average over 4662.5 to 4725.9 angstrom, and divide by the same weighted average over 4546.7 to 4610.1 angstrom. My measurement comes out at 1.06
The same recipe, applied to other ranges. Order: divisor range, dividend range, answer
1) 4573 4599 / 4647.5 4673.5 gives 1.03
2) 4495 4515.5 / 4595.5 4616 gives 1.03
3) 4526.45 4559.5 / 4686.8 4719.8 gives 1.12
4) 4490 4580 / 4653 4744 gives 1.09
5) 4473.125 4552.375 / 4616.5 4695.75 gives 1.10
